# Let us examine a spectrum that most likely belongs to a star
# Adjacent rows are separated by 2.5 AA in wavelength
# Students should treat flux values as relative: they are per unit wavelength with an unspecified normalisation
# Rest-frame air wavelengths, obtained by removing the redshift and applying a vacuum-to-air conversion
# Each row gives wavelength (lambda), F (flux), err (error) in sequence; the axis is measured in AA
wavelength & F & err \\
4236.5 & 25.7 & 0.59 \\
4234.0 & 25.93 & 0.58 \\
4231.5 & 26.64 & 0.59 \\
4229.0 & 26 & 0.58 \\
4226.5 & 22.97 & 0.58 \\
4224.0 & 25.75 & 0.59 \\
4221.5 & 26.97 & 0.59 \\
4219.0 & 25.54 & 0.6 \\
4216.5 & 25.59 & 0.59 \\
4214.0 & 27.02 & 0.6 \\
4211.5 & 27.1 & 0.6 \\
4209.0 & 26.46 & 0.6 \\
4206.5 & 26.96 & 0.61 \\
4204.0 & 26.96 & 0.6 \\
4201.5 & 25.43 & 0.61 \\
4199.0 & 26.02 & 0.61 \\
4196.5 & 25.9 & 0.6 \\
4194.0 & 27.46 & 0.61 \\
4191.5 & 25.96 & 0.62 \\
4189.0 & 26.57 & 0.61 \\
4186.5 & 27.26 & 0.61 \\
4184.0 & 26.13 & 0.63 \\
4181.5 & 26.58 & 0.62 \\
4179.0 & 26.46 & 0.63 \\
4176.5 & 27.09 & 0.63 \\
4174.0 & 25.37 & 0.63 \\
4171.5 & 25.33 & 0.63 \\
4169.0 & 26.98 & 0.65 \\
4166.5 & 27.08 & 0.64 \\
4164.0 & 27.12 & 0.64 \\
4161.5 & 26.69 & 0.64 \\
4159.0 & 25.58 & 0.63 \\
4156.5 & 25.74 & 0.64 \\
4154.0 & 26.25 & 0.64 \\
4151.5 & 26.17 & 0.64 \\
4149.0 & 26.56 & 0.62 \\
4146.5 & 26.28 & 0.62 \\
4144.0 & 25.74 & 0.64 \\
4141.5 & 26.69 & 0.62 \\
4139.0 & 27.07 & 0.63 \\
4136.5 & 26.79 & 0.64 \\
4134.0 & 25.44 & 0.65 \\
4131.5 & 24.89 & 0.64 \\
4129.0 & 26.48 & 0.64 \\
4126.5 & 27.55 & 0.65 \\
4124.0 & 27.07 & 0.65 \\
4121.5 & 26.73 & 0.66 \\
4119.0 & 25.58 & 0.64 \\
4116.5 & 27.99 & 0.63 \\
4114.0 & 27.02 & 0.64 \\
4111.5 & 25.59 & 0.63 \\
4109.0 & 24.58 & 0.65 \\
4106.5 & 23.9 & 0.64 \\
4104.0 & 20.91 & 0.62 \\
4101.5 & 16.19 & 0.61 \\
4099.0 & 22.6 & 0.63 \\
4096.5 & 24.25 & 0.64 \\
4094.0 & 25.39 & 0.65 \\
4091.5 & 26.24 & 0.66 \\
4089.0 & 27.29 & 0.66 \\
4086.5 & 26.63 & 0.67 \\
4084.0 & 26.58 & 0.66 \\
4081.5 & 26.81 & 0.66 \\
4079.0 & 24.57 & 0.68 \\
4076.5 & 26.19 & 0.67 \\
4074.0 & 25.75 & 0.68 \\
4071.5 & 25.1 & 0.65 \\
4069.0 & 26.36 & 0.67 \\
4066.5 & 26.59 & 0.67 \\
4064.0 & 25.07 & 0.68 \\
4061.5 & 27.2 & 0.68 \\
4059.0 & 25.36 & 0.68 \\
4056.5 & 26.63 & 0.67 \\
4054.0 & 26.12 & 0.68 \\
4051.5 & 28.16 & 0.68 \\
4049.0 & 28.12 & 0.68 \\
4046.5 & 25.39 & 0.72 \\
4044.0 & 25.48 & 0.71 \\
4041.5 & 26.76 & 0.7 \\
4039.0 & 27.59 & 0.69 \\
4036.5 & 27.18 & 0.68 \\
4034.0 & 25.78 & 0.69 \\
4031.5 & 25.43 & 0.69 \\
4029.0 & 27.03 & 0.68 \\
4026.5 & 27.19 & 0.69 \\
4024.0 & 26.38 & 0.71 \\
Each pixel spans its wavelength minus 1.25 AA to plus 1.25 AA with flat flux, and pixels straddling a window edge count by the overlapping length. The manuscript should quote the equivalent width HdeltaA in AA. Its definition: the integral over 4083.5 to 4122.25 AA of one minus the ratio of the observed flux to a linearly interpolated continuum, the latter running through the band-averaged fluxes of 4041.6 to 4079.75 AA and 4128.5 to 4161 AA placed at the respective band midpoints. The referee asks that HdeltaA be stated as 2.03 AA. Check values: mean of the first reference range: 26.2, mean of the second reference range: 26.1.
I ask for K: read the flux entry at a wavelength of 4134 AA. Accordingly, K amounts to 25.44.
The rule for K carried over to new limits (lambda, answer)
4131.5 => 24.89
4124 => 27.07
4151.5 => 26.17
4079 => 24.57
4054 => 26.12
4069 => 26.36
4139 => 27.07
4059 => 25.36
